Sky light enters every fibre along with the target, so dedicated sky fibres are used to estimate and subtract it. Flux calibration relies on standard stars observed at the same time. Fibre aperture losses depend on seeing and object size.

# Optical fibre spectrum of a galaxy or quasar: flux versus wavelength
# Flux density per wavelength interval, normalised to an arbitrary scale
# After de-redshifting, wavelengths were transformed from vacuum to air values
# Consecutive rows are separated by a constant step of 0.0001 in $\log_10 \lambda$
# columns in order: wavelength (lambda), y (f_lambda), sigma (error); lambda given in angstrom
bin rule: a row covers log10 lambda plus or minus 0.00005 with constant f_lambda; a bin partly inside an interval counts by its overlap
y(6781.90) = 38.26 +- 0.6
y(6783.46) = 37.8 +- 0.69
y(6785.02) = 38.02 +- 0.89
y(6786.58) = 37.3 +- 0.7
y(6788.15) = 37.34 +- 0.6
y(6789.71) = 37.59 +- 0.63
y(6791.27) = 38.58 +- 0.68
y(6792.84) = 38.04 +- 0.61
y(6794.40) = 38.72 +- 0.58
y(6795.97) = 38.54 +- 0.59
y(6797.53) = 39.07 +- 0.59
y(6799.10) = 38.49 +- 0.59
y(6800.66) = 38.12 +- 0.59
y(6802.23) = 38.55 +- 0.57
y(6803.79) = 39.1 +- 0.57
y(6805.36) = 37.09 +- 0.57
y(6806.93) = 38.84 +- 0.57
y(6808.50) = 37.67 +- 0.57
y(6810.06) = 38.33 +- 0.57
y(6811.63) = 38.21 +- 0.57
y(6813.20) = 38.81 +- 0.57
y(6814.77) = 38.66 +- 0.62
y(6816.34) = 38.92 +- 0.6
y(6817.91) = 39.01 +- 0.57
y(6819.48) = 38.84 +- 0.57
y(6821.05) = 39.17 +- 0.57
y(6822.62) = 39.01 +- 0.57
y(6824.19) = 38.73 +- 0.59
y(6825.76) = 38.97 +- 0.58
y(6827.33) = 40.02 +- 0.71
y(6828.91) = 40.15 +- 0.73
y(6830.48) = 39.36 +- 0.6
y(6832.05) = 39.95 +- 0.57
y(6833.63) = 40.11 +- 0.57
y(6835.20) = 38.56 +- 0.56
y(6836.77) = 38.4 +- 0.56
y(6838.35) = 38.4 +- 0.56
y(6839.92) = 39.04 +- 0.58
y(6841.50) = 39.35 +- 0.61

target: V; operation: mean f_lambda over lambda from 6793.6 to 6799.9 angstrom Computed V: 38.7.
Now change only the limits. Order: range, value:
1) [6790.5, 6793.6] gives 38.2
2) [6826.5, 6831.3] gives 39.8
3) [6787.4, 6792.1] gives 37.8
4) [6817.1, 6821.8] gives 39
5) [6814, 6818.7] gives 38.9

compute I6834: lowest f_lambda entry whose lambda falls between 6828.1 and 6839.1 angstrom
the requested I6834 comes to 38.4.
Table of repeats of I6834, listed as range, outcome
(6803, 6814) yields 37.09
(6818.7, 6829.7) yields 38.73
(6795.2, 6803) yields 38.12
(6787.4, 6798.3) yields 37.34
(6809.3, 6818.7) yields 38.21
